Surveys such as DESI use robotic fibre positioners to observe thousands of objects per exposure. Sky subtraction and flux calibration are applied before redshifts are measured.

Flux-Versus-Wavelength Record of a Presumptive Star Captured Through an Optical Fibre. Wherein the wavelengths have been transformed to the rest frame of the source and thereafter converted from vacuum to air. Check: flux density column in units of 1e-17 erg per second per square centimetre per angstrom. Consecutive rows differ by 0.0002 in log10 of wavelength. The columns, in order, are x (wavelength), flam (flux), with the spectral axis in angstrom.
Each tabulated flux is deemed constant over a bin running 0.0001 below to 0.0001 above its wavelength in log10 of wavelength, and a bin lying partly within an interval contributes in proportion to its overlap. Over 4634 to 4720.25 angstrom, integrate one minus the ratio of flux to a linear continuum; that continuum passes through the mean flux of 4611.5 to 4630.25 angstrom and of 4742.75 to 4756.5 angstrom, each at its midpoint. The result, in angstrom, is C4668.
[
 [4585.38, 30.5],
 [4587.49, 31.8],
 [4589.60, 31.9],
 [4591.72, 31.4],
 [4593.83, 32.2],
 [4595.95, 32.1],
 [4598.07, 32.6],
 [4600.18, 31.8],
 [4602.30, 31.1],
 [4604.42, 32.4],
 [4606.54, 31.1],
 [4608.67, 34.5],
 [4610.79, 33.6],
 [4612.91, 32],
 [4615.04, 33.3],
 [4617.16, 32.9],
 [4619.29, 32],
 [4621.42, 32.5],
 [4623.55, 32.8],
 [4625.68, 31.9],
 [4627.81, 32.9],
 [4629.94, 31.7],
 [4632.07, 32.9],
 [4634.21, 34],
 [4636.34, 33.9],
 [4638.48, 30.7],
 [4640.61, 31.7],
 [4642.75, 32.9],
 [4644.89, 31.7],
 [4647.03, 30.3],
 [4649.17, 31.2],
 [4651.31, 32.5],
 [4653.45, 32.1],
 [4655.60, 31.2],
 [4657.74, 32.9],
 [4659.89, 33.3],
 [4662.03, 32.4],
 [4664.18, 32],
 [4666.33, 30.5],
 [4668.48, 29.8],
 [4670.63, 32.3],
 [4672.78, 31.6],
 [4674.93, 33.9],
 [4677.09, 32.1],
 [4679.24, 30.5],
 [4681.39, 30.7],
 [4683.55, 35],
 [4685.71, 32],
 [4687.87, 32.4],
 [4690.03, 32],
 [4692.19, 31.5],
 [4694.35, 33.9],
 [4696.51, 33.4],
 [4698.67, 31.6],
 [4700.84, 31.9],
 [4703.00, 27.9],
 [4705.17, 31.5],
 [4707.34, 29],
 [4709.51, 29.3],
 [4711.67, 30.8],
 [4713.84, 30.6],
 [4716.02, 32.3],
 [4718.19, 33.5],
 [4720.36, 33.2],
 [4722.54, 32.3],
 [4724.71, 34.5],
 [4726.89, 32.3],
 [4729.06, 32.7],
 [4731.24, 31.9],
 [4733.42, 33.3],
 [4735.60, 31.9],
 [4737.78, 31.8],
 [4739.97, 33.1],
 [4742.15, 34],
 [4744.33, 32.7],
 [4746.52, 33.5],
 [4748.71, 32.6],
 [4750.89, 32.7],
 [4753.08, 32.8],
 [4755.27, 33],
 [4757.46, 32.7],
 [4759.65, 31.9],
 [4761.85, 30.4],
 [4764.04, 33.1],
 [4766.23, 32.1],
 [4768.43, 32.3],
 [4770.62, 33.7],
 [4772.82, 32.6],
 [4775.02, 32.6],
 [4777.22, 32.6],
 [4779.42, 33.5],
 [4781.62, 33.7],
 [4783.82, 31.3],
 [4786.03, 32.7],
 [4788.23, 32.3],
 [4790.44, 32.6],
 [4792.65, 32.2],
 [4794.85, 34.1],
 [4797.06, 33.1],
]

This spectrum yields 2.3 angstrom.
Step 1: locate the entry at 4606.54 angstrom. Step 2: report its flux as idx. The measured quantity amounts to 31.1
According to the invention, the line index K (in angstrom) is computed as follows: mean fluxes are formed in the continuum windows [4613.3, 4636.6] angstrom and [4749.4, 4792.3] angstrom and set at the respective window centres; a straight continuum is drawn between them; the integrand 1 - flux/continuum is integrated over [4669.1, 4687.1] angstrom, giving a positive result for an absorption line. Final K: 0.3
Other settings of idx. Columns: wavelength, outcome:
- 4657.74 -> 32.9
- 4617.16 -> 32.9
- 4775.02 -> 32.6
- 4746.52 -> 33.5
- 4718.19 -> 33.5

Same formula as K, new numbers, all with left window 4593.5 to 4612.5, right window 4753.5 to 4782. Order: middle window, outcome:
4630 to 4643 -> -0.07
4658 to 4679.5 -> 0.35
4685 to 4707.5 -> 0.59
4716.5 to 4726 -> -0.22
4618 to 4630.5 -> 0.03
